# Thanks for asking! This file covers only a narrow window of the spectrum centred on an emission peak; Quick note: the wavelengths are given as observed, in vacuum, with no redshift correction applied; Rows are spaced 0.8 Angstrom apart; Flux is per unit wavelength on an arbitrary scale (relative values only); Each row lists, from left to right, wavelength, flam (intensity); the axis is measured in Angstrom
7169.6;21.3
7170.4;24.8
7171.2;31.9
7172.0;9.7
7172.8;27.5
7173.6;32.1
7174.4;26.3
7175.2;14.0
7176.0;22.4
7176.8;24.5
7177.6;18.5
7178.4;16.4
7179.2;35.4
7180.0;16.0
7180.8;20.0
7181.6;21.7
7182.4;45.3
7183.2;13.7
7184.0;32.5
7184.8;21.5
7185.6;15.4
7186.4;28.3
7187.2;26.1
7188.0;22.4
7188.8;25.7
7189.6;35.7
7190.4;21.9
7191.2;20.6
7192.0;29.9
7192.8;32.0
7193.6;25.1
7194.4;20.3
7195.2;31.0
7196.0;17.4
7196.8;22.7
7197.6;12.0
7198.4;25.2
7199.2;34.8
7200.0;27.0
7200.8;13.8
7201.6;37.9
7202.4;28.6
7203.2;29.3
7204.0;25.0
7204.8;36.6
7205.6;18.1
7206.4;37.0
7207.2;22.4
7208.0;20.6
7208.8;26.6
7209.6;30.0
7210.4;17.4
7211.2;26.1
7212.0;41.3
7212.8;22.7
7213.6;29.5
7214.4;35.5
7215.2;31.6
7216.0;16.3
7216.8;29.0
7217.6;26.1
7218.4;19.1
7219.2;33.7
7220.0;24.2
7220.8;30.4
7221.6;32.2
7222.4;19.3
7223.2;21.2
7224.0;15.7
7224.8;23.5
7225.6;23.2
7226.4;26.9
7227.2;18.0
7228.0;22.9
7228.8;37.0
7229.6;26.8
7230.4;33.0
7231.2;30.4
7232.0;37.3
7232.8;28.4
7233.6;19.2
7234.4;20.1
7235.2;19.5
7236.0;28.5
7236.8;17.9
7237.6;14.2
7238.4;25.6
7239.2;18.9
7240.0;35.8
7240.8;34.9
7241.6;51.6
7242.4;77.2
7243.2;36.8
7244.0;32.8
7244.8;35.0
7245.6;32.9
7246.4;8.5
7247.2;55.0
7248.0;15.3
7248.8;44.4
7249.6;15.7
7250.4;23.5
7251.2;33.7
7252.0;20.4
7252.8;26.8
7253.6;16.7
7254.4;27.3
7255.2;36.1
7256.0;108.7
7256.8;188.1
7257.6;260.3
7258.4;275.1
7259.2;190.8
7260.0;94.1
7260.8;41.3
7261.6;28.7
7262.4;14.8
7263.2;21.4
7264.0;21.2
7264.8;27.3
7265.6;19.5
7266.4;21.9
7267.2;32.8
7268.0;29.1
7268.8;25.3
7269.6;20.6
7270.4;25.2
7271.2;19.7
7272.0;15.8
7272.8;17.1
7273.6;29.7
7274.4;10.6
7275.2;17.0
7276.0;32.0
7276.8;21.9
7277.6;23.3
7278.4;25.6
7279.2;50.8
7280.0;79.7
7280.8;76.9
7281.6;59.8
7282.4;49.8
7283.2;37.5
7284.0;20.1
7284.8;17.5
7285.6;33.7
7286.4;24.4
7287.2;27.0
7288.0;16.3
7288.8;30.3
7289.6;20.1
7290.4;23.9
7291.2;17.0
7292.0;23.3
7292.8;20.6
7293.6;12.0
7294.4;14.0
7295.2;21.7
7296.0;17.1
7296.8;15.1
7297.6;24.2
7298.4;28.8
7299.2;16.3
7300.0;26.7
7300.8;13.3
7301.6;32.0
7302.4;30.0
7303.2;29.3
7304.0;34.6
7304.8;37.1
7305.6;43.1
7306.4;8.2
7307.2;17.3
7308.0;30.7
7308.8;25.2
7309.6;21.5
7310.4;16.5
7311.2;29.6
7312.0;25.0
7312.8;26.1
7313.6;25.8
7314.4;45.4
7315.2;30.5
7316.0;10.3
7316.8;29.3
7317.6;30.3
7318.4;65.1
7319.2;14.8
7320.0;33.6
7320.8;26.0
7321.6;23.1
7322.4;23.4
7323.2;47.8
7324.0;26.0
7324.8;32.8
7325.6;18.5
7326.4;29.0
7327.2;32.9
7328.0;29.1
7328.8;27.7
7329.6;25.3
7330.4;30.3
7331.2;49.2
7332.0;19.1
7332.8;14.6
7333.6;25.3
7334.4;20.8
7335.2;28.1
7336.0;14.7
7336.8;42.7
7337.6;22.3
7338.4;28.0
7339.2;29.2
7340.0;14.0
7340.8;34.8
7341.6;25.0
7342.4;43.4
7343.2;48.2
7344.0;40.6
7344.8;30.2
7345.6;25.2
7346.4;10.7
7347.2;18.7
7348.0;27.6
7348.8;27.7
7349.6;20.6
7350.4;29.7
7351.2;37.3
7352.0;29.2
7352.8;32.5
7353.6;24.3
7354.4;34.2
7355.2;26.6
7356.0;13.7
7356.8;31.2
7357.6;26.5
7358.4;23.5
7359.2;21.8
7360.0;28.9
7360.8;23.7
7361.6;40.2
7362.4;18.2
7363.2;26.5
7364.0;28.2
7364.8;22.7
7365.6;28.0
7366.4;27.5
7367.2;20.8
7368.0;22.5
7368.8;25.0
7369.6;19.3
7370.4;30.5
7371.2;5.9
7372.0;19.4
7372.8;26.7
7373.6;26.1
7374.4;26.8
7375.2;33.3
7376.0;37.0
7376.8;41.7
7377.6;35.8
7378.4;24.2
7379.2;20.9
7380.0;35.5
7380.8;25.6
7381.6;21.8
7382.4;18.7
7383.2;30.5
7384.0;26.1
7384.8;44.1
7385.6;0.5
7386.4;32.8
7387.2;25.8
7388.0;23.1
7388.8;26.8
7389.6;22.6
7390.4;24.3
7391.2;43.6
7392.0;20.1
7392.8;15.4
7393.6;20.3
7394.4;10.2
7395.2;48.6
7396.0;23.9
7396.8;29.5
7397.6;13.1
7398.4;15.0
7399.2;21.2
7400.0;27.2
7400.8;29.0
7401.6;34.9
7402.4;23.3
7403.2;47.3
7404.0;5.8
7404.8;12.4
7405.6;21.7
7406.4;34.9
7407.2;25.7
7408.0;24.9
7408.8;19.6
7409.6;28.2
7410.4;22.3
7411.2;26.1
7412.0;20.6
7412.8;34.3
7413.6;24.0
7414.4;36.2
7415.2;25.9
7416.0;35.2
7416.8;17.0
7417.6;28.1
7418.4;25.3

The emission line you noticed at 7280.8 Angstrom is [N II]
